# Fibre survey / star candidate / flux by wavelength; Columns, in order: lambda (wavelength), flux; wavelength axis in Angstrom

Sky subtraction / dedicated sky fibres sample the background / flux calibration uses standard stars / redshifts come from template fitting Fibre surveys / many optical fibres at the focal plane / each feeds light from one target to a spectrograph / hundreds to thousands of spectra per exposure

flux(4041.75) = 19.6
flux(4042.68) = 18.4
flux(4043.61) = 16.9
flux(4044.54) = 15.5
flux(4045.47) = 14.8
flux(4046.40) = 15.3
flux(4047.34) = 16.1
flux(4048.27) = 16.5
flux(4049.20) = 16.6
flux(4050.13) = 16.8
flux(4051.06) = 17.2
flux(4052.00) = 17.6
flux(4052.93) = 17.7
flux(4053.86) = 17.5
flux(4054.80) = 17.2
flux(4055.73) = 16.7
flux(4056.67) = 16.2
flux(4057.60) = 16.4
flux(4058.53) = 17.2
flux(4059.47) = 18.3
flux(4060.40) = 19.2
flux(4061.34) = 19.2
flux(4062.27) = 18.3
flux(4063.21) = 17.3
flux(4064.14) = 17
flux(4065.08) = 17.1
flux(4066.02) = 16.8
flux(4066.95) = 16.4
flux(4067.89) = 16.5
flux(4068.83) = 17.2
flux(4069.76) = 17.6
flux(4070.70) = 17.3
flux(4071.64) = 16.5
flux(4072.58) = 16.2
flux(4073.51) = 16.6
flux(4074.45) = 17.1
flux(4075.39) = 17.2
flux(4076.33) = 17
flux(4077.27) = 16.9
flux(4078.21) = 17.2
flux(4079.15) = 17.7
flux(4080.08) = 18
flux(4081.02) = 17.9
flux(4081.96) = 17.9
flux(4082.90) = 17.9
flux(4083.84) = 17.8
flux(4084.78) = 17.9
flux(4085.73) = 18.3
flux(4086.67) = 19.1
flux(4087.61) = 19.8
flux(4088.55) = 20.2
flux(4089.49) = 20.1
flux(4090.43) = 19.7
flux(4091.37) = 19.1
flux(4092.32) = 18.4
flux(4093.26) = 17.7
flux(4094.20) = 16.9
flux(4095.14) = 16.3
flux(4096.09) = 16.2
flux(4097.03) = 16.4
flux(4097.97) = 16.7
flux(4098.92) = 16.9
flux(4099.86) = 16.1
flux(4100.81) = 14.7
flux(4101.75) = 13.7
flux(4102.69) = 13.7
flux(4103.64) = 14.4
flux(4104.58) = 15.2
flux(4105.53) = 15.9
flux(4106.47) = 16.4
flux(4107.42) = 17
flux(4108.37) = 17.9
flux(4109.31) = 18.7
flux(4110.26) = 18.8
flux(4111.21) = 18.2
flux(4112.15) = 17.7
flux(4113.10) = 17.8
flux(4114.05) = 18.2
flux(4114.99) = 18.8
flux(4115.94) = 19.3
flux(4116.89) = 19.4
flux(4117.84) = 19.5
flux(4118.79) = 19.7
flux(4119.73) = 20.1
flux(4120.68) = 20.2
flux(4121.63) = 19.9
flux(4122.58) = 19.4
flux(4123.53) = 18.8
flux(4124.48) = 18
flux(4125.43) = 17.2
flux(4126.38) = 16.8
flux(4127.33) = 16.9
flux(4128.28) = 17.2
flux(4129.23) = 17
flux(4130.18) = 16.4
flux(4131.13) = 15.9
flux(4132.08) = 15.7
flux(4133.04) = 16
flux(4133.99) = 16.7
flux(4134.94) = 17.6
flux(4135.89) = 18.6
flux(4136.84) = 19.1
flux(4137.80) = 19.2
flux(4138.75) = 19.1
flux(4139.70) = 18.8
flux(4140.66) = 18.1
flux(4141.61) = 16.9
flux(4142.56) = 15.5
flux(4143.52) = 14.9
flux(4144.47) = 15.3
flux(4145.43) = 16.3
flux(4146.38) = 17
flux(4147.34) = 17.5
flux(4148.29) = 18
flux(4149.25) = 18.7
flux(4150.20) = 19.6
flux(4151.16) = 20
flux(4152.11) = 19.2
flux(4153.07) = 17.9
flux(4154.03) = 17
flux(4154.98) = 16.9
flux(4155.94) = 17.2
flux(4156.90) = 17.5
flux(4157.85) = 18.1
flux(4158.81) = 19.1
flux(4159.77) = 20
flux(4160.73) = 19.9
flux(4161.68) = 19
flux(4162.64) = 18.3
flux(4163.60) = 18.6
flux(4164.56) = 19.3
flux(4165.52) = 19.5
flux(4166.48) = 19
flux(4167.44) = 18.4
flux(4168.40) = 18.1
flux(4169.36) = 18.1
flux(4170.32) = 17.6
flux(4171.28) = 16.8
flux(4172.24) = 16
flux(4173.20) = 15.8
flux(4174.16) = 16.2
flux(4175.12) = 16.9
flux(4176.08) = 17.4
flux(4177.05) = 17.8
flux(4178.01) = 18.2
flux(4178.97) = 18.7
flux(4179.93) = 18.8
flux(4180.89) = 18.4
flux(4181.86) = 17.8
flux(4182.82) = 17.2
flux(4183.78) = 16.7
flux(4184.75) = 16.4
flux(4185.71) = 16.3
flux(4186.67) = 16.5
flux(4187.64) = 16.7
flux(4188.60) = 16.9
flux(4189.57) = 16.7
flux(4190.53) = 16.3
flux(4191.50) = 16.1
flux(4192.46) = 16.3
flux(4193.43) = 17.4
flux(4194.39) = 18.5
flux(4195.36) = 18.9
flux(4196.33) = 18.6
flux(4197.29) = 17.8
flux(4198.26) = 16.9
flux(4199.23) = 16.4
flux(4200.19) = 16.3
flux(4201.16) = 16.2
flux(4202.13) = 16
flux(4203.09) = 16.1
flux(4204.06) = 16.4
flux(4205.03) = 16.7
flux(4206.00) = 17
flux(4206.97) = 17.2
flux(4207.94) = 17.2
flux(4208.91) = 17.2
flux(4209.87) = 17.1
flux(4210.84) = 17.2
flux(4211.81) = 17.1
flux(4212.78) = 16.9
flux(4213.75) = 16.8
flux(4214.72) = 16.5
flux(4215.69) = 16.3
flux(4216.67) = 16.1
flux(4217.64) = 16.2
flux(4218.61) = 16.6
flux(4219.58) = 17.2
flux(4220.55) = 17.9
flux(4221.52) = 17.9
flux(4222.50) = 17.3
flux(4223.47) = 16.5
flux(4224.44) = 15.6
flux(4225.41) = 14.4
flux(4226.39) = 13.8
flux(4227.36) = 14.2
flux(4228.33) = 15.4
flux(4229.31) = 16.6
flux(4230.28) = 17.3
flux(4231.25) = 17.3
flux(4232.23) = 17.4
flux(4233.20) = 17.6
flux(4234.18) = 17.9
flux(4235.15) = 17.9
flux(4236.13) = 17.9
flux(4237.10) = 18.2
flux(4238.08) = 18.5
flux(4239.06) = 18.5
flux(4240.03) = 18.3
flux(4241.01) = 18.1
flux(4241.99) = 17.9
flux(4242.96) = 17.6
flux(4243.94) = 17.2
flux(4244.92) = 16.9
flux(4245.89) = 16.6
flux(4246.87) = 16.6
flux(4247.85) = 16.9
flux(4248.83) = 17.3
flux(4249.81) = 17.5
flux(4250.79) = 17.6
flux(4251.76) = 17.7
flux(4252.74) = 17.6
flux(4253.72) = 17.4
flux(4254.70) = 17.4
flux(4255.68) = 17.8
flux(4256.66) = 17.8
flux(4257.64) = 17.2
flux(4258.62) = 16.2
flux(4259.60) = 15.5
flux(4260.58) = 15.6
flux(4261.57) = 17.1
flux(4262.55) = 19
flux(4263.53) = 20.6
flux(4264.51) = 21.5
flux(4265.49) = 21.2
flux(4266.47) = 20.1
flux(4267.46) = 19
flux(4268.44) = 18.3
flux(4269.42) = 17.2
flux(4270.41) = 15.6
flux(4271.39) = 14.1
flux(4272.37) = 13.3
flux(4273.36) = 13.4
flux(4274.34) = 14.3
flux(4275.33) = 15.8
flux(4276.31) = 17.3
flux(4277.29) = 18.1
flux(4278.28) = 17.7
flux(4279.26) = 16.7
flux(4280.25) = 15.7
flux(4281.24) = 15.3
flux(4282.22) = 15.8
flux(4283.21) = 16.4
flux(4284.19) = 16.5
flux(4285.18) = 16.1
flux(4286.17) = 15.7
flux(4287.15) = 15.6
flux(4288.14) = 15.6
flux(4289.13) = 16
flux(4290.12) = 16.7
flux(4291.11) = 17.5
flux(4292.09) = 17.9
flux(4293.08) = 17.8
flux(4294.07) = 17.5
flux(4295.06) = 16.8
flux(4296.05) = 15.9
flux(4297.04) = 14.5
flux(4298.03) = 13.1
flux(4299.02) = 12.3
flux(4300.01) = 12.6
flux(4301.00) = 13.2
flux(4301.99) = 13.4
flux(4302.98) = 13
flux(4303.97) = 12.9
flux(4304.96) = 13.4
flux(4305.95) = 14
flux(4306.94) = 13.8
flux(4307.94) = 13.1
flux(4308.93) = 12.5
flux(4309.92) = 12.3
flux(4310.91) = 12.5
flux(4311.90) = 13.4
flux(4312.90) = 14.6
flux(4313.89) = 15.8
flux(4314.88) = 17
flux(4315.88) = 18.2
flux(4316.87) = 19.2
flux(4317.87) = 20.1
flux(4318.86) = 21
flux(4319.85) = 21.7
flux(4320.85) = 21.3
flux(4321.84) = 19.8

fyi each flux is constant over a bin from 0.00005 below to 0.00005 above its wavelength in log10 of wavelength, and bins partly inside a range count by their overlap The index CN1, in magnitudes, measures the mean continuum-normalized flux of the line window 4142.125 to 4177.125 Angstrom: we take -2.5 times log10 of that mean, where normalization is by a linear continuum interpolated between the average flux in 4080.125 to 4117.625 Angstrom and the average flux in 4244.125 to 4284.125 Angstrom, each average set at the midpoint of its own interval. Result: -0.03 mag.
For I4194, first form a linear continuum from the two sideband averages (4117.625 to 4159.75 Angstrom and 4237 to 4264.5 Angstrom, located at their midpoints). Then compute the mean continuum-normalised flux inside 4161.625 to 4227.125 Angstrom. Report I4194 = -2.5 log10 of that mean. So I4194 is 0.04 mag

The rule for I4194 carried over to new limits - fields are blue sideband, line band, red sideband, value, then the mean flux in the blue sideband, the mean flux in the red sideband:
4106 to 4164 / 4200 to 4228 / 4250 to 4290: 0.06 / 18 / 16.9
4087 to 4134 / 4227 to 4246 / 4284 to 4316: -0.11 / 17.6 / 14.8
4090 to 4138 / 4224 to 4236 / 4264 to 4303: 0.02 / 17.5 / 16.1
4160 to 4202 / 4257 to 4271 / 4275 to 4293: -0.09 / 17.5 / 16.5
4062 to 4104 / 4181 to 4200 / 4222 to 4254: 0.00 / 17.2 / 17.1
